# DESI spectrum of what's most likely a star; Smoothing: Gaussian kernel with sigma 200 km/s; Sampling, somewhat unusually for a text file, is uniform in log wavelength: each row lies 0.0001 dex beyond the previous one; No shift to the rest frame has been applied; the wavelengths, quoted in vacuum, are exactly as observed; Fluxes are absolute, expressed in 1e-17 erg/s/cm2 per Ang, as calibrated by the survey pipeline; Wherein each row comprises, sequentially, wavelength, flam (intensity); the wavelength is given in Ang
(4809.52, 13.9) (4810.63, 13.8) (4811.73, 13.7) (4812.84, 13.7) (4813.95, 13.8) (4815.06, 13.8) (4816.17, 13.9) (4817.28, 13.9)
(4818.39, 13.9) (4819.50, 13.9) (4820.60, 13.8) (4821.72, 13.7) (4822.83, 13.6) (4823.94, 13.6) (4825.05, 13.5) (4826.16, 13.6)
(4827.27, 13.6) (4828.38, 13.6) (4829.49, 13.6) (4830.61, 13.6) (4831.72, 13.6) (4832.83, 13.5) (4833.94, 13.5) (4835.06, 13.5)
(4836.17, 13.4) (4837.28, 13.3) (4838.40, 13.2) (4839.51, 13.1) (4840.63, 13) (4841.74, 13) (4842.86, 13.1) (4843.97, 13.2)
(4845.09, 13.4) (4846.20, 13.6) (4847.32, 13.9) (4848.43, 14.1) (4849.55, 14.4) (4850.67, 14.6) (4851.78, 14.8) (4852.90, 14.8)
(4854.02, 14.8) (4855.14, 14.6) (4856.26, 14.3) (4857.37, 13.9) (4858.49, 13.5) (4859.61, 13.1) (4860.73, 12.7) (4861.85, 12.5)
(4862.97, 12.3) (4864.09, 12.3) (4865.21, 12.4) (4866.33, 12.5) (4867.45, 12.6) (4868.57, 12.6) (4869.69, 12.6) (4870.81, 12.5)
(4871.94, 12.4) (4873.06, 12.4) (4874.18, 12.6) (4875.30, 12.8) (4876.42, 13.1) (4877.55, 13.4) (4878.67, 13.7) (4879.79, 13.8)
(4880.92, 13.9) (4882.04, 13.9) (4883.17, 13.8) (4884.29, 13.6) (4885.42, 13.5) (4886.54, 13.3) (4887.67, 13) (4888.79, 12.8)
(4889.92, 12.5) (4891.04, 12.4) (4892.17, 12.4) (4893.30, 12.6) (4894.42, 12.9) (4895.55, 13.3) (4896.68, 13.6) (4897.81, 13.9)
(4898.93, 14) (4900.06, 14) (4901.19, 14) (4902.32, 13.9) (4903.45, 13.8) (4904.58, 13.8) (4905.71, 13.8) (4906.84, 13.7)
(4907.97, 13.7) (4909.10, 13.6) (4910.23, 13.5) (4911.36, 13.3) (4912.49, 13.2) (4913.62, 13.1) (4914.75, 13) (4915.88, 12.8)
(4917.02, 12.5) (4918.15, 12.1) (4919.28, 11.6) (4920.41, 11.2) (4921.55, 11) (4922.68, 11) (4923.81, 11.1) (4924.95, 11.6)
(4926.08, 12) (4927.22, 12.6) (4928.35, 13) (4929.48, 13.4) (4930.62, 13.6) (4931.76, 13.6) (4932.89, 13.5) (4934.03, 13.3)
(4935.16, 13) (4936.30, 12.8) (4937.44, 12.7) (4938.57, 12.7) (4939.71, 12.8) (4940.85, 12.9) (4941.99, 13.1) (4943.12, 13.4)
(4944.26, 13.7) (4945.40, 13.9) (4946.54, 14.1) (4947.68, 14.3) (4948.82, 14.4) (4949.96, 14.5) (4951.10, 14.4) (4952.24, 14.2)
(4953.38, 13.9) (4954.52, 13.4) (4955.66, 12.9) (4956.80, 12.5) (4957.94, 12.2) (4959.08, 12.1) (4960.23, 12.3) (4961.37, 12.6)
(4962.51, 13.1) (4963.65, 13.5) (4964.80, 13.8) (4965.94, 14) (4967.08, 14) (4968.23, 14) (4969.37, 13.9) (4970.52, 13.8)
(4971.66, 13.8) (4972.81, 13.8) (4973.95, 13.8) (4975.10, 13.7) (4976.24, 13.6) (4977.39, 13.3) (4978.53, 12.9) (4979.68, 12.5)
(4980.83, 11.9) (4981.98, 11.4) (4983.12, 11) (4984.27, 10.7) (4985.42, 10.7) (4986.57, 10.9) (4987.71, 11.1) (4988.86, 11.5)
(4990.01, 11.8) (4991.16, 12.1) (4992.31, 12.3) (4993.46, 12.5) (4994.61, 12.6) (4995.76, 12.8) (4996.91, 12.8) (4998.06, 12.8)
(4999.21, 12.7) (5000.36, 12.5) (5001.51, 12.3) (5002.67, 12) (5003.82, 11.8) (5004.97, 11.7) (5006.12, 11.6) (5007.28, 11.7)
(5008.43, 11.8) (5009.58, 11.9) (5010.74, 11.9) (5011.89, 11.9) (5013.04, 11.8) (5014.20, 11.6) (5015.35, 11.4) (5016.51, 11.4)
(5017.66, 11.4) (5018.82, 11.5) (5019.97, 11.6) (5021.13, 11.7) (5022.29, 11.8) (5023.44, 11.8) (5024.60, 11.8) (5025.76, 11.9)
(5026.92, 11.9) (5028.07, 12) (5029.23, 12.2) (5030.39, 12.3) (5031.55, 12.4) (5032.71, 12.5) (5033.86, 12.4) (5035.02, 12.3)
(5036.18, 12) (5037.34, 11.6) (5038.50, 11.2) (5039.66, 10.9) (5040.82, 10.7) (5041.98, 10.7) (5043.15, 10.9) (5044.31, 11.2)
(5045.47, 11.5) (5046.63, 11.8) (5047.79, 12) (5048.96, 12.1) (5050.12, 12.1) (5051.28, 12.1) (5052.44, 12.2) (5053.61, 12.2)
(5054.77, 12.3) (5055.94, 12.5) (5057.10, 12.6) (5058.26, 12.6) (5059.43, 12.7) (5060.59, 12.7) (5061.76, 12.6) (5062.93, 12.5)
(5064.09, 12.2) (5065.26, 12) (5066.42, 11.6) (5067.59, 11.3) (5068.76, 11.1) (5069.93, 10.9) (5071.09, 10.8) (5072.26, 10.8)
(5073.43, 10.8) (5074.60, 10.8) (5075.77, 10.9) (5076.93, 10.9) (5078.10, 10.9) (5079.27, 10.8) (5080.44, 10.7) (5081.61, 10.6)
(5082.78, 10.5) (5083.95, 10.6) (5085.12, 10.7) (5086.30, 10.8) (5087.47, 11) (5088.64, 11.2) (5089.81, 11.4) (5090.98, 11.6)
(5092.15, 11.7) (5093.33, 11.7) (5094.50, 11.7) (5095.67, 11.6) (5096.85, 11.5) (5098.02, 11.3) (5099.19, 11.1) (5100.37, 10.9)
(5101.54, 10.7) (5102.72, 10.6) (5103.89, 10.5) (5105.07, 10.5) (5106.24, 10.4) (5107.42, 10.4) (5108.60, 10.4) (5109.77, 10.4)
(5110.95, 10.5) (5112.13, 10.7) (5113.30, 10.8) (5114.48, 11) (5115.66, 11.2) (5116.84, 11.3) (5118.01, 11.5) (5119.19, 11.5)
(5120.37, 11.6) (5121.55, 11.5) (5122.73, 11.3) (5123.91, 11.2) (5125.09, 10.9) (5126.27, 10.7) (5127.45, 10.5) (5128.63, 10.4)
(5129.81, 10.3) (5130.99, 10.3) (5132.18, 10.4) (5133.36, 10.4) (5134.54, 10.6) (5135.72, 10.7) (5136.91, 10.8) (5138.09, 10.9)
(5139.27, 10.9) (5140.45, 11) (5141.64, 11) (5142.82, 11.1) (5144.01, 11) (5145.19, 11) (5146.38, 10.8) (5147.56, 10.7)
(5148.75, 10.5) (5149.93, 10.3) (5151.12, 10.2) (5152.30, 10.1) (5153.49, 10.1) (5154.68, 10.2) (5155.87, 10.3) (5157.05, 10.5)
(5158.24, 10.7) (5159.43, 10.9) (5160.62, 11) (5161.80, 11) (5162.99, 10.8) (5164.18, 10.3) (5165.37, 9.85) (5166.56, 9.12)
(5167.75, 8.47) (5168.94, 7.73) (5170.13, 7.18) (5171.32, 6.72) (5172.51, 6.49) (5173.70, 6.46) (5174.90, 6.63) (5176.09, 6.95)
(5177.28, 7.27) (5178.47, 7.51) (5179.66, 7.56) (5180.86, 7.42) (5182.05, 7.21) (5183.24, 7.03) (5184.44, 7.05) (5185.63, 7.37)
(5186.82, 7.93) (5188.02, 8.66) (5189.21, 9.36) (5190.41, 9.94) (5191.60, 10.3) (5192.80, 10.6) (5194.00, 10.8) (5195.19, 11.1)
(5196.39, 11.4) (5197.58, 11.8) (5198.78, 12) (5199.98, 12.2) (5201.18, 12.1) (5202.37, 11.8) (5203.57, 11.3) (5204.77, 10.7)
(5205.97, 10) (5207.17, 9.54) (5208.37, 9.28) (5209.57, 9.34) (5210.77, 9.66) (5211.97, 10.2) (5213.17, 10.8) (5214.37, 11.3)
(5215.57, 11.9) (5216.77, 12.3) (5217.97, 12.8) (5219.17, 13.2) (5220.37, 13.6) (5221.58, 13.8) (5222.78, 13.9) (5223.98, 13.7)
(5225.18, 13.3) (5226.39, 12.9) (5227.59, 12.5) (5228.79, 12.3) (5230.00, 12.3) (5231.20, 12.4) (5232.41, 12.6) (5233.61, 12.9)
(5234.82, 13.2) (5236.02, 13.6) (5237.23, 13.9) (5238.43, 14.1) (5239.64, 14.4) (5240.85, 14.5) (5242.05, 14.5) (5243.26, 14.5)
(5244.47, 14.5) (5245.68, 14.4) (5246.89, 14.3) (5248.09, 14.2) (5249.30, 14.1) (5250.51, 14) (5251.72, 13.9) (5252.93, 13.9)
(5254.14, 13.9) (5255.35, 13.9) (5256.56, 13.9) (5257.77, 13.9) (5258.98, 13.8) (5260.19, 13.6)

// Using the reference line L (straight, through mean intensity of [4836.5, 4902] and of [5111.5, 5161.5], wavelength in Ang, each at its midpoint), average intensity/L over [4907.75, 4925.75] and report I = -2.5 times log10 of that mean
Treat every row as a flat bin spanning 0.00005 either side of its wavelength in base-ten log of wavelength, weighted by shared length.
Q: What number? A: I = 0.043 mag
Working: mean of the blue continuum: 13.3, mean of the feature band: 12.4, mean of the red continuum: 10.8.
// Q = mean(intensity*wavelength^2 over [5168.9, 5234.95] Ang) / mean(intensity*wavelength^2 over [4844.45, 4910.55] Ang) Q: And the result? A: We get 0.9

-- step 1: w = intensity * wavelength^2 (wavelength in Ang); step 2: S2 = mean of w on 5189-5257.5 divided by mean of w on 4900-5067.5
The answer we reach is 1.10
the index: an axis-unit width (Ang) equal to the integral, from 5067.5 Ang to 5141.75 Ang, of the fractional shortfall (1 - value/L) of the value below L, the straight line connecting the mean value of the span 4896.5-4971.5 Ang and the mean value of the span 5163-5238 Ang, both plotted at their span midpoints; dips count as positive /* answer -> 3.2 Ang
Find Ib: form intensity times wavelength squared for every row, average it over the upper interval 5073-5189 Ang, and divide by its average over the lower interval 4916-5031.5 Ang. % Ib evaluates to 0.86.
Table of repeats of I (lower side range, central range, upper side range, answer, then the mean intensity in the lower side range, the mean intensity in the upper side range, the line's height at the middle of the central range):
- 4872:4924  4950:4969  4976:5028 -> -0.081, 13.1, 11.9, 12.4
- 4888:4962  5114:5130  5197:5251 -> 0.152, 13.1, 12.6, 12.8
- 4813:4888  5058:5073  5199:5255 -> 0.108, 13.4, 12.7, 13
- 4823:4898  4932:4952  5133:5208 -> -0.096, 13.3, 9.73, 12.4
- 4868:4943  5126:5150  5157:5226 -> -0.013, 13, 10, 10.6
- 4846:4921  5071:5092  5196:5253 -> 0.183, 13.3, 12.6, 12.9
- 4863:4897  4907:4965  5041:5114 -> -0.043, 13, 11.3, 12.5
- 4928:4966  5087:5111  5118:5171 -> 0.011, 13.3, 10.5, 11.1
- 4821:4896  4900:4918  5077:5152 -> -0.049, 13.3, 10.9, 12.8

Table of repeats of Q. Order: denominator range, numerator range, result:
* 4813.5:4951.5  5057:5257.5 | 0.93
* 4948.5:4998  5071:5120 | 0.89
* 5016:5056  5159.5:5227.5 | 0.91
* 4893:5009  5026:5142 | 0.92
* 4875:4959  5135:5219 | 0.83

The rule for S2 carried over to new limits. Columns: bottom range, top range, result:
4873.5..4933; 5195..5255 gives 1.10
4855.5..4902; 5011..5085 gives 0.95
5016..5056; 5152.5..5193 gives 0.78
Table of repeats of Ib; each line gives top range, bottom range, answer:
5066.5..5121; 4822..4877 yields 0.91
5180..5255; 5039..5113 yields 1.11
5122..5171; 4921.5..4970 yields 0.85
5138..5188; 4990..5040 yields 0.81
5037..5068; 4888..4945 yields 0.97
